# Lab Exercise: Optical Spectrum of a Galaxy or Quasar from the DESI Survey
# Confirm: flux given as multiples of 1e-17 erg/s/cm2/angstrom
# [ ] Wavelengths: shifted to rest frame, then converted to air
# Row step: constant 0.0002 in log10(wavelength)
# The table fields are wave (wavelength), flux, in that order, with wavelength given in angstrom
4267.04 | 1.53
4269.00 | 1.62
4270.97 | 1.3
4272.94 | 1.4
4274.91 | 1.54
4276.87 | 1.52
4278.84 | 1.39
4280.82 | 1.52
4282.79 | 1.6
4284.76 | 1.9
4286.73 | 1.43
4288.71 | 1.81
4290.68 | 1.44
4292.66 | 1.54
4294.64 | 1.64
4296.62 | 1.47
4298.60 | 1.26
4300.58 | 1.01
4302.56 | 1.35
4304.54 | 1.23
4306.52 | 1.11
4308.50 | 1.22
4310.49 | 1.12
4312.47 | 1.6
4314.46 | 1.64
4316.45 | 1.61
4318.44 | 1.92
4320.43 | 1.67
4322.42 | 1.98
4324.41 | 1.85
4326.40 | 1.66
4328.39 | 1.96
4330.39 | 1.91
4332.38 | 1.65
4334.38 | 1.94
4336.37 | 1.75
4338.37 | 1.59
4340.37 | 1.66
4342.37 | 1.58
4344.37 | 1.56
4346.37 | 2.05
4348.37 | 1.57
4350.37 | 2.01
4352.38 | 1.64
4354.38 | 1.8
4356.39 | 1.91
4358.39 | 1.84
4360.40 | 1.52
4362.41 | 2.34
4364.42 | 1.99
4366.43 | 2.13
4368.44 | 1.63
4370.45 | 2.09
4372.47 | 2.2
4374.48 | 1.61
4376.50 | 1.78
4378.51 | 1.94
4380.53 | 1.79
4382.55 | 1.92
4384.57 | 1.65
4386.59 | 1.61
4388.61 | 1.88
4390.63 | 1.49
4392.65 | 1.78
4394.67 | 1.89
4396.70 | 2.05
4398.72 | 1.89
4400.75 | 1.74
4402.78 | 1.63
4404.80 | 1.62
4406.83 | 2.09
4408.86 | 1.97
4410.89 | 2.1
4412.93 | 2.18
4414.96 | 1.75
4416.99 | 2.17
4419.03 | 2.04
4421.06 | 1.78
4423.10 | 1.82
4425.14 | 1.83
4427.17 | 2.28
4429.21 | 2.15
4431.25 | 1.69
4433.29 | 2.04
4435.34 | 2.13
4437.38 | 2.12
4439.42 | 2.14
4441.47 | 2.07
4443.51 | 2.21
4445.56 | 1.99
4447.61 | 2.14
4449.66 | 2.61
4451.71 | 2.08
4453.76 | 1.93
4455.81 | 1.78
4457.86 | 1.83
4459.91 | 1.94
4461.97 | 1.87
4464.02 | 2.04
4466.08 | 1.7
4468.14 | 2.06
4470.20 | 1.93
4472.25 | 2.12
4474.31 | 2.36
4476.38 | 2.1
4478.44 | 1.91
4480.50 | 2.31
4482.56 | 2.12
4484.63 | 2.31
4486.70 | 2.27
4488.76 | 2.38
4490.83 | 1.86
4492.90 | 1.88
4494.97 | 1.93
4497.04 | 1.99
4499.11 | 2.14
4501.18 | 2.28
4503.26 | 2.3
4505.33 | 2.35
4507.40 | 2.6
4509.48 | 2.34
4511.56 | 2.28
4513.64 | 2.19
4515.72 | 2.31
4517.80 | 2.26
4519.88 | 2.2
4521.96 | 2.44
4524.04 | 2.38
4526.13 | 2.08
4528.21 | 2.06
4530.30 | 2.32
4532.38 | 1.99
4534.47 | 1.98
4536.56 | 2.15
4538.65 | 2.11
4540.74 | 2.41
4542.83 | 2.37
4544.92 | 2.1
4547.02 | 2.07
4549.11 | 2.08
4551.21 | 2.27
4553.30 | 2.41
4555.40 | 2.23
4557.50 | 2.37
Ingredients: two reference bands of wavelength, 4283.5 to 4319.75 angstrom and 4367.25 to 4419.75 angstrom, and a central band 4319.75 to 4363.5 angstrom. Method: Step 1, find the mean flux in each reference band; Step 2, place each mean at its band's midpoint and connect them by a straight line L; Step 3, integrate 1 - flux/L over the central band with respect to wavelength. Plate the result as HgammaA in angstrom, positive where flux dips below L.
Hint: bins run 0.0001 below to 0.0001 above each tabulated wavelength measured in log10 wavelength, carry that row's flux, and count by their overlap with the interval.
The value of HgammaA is -4.2 angstrom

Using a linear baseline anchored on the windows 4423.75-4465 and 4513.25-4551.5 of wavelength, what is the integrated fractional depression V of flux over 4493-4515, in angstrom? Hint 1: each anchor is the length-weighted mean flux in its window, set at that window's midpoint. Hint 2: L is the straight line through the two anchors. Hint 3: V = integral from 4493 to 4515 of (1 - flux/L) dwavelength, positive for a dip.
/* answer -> -0.8 angstrom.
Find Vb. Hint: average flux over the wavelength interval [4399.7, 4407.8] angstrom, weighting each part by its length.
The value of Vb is 1.77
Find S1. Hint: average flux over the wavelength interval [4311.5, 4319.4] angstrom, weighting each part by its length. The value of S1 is 1.69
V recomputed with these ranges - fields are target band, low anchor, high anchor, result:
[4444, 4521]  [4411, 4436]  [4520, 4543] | -0.8 angstrom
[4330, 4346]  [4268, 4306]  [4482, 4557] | -0.8 angstrom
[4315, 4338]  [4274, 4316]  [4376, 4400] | -3.4 angstrom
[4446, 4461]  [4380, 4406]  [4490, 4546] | -0.5 angstrom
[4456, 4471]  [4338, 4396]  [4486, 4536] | 1.2 angstrom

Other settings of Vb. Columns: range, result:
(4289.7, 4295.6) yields 1.54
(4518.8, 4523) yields 2.32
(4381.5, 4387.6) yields 1.73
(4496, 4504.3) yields 2.18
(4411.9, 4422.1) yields 1.98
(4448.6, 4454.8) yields 2.21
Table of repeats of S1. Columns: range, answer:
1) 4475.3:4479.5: 2.01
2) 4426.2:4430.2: 2.21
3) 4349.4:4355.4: 1.81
